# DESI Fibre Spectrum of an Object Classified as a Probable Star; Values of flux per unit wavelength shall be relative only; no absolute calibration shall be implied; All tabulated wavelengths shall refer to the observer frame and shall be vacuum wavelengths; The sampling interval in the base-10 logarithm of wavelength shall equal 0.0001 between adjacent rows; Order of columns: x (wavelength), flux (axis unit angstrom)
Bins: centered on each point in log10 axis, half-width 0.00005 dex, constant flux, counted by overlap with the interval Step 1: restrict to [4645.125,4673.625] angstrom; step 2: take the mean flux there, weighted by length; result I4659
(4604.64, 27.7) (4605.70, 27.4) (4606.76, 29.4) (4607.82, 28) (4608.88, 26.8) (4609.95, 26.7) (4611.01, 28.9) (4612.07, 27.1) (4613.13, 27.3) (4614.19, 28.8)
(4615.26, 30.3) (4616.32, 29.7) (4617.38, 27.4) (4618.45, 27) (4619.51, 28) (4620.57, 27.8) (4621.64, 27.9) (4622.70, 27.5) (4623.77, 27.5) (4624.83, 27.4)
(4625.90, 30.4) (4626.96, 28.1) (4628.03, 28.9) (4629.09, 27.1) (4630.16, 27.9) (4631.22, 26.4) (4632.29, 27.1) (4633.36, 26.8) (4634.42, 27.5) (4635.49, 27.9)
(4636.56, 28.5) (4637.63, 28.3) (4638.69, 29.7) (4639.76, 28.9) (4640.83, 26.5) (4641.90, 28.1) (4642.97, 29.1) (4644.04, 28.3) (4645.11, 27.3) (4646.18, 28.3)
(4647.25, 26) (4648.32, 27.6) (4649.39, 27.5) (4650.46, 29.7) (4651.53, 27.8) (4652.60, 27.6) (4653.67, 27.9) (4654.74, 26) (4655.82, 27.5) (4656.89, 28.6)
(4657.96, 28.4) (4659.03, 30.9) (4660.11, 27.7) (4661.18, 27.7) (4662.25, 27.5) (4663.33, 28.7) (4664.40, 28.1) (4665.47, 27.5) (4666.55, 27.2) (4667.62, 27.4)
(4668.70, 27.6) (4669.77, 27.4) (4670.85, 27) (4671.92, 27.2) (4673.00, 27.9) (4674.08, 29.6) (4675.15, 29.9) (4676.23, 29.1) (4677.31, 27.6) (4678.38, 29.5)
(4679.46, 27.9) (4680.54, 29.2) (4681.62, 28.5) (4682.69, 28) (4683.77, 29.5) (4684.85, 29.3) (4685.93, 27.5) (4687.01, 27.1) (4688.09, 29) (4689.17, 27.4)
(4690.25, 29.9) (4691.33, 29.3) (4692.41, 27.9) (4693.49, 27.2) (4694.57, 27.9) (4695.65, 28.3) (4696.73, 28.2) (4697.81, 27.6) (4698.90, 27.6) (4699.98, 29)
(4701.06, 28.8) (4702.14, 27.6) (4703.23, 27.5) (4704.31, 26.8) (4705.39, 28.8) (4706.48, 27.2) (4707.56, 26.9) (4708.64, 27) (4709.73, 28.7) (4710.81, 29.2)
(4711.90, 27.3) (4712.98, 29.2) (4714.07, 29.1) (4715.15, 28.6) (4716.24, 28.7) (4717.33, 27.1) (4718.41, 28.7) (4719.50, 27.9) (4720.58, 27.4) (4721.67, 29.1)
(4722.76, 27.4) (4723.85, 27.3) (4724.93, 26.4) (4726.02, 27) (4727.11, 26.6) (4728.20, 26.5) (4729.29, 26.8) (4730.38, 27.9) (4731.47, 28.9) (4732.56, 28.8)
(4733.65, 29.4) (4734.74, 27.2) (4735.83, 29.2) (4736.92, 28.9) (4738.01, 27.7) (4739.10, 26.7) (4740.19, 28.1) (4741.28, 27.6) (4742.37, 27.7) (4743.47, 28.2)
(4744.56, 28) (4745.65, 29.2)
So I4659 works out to 27.8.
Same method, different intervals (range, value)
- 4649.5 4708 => 28.1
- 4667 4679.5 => 28.2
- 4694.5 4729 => 27.8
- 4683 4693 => 28.5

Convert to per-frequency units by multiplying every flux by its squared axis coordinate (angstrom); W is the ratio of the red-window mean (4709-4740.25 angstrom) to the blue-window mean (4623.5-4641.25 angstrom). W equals 1.0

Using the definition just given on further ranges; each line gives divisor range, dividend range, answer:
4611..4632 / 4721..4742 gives 1.04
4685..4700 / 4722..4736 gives 1.00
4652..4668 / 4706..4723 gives 1.03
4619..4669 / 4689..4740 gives 1.03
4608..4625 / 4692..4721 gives 1.04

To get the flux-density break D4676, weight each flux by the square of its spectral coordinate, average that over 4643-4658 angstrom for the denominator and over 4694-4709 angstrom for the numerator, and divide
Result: 1.02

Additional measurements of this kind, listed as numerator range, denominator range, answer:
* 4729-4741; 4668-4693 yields 1.02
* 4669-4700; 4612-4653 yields 1.03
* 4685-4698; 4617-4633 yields 1.04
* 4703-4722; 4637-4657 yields 1.03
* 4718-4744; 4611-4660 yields 1.03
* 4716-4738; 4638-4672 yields 1.03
